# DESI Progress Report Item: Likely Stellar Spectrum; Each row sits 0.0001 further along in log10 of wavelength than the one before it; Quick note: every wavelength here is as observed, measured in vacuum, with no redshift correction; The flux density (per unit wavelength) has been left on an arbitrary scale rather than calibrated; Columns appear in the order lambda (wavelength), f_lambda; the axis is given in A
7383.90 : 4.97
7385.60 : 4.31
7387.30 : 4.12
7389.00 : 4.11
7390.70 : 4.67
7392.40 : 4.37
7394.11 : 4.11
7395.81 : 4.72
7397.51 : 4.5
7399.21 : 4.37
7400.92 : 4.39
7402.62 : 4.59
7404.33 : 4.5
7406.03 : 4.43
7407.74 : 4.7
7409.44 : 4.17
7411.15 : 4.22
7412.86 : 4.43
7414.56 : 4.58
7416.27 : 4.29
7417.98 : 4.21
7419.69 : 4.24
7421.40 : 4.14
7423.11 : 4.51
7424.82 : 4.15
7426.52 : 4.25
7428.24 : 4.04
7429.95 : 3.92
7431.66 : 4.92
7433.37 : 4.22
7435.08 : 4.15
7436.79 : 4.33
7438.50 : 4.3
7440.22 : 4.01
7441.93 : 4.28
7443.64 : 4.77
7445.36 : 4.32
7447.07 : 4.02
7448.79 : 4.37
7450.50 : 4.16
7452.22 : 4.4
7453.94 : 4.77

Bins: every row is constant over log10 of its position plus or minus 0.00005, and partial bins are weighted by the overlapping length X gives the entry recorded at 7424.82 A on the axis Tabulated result 4.15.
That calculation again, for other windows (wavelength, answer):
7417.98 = 4.21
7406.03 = 4.43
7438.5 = 4.3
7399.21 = 4.37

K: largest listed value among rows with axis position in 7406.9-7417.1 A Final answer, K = 4.7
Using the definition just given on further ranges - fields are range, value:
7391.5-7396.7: 4.72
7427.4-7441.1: 4.92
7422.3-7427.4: 4.51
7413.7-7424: 4.58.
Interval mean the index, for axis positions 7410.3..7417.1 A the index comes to 4.38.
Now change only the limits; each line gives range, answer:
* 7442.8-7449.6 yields 4.36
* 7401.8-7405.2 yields 4.54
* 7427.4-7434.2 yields 4.28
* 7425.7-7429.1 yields 4.13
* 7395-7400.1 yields 4.53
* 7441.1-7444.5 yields 4.53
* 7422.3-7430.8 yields 4.17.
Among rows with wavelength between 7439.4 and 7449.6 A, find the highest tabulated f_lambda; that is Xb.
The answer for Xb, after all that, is 4.77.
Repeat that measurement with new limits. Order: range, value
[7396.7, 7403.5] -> 4.59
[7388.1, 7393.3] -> 4.67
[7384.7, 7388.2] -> 4.31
